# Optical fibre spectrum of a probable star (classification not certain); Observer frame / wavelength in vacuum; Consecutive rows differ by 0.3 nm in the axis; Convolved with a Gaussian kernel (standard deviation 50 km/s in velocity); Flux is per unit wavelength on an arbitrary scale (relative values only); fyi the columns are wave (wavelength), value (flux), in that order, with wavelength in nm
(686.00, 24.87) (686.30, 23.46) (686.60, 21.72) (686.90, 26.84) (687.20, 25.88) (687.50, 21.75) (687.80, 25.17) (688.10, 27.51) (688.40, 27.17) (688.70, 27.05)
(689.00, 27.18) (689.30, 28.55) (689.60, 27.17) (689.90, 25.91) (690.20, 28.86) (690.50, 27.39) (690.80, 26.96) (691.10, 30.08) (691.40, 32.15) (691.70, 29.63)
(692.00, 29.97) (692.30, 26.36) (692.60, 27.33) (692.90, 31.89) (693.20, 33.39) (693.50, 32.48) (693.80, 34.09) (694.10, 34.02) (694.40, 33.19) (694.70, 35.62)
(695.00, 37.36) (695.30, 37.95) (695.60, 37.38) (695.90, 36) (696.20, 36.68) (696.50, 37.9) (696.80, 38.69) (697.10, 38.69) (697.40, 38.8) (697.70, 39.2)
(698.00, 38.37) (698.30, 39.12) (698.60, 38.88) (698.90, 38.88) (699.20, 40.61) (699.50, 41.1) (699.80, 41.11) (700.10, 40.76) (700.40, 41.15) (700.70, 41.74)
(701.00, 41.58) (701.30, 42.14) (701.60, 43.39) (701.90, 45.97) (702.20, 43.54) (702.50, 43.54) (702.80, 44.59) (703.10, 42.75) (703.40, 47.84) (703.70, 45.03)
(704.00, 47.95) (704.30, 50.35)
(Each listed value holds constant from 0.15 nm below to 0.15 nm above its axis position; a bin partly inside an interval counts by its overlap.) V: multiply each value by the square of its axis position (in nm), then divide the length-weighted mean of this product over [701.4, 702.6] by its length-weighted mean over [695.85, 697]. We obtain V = 1.2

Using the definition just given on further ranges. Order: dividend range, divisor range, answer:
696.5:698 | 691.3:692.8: 1.35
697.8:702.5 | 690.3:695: 1.35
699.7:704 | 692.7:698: 1.23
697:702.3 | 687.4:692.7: 1.52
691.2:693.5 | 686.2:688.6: 1.23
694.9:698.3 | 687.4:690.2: 1.46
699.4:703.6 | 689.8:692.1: 1.53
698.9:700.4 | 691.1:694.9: 1.31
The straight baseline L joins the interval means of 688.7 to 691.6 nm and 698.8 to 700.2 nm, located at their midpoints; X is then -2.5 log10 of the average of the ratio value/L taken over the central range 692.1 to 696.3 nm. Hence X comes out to 0.00 mag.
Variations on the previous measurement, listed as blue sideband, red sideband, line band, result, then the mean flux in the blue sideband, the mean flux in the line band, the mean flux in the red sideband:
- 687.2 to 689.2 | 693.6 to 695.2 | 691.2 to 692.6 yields 0.070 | 26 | 29.3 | 34.9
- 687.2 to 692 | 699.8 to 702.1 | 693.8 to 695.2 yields -0.035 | 27.5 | 35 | 42.3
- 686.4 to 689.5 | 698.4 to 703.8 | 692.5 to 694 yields 0.017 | 25.9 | 32.1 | 42.4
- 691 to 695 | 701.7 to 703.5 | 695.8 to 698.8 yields -0.022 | 31.8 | 38.3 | 44.6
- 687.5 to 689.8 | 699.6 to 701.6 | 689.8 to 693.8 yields 0.037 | 26.7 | 29.6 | 41.6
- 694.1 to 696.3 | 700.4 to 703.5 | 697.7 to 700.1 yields 0.012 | 36.1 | 39.8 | 43.5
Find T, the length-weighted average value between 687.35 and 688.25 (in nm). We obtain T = 24.8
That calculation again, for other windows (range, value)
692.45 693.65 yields 31.3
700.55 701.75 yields 42.2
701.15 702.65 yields 43.7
